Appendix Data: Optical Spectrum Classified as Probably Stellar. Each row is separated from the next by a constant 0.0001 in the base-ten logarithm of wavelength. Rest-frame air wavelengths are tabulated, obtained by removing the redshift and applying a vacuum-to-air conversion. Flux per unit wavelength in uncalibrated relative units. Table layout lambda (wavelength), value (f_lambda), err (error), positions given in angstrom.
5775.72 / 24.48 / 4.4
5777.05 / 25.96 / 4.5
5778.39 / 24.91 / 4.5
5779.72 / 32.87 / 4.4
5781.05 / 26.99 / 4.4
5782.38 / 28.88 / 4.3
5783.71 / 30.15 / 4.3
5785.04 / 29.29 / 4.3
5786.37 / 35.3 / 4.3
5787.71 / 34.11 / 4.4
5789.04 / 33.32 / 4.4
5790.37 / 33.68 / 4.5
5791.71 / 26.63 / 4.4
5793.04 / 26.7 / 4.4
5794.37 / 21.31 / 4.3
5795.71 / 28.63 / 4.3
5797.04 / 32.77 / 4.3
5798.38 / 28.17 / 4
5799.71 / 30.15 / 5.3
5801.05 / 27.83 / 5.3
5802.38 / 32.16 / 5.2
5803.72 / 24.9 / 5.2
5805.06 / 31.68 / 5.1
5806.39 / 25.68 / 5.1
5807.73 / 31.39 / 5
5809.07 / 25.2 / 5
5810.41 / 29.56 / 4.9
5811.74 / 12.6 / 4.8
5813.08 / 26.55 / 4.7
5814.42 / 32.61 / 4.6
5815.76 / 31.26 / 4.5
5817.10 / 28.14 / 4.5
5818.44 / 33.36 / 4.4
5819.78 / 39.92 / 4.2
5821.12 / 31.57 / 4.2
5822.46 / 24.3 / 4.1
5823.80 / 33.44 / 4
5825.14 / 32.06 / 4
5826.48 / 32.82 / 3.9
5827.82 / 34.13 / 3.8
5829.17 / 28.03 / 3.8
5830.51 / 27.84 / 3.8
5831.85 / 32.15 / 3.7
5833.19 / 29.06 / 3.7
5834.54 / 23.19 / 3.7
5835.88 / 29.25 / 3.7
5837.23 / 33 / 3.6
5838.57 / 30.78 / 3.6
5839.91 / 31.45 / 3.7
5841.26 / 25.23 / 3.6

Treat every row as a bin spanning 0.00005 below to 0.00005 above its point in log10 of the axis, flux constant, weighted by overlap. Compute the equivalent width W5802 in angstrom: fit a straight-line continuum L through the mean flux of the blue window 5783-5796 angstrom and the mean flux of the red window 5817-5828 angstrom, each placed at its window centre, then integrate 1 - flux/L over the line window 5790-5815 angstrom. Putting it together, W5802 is 2.6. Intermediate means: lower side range 29.9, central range 27.7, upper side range 32.3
